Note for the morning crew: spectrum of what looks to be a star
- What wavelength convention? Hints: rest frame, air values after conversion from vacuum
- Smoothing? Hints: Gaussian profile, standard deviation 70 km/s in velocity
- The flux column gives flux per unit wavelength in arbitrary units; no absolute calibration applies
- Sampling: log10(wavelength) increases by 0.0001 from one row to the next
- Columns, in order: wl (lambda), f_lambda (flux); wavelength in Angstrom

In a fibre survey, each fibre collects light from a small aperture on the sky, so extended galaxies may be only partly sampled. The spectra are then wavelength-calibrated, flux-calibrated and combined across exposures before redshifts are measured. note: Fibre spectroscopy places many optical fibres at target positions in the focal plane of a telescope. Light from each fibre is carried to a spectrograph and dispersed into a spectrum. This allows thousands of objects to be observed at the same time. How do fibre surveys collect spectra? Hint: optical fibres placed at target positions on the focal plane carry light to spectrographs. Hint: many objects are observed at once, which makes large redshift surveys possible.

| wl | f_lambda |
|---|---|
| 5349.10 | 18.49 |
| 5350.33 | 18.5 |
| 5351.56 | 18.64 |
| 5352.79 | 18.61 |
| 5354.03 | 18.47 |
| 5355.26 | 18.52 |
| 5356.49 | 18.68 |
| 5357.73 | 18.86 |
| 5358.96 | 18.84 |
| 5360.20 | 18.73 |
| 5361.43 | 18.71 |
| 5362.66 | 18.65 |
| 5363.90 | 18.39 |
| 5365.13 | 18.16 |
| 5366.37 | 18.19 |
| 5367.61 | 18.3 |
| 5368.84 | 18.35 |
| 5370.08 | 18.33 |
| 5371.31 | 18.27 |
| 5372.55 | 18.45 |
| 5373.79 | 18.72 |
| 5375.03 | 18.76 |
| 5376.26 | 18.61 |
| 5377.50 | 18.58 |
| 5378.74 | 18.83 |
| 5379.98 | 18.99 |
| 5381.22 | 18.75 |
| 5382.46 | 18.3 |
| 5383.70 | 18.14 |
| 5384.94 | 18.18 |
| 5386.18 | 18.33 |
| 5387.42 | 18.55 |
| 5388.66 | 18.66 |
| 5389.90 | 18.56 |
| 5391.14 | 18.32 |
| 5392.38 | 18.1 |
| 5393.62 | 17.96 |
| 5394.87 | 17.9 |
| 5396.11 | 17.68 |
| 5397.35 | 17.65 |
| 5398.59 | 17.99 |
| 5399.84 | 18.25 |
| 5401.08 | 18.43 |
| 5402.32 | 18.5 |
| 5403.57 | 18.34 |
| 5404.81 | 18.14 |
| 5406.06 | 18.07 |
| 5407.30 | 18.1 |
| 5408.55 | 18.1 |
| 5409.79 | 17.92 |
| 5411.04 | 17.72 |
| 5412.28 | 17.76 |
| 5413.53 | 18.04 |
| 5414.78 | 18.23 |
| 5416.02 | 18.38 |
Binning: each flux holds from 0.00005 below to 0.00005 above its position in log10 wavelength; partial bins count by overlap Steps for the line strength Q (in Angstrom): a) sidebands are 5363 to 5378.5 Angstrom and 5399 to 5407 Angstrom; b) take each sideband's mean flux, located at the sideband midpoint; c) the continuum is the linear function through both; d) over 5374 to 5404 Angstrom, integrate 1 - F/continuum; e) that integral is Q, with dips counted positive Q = -0.02 Angstrom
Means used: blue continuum 18.4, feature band 18.4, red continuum 18.3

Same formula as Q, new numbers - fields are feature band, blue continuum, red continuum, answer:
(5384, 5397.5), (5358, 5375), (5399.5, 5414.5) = 0.1 Angstrom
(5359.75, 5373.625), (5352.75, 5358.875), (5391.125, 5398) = 0.0 Angstrom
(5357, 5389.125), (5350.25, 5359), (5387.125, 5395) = -0.1 Angstrom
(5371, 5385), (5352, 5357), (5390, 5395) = -0.2 Angstrom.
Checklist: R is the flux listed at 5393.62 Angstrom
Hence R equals 17.96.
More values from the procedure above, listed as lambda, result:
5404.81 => 18.14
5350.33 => 18.5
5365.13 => 18.16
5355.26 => 18.52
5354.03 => 18.47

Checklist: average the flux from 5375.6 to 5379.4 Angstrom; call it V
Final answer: 18.7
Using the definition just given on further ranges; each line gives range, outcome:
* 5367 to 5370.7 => 18.4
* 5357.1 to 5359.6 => 18.8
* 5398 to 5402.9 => 18.3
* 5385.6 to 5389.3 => 18.5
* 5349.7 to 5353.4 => 18.6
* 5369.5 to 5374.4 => 18.4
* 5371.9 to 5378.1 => 18.6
